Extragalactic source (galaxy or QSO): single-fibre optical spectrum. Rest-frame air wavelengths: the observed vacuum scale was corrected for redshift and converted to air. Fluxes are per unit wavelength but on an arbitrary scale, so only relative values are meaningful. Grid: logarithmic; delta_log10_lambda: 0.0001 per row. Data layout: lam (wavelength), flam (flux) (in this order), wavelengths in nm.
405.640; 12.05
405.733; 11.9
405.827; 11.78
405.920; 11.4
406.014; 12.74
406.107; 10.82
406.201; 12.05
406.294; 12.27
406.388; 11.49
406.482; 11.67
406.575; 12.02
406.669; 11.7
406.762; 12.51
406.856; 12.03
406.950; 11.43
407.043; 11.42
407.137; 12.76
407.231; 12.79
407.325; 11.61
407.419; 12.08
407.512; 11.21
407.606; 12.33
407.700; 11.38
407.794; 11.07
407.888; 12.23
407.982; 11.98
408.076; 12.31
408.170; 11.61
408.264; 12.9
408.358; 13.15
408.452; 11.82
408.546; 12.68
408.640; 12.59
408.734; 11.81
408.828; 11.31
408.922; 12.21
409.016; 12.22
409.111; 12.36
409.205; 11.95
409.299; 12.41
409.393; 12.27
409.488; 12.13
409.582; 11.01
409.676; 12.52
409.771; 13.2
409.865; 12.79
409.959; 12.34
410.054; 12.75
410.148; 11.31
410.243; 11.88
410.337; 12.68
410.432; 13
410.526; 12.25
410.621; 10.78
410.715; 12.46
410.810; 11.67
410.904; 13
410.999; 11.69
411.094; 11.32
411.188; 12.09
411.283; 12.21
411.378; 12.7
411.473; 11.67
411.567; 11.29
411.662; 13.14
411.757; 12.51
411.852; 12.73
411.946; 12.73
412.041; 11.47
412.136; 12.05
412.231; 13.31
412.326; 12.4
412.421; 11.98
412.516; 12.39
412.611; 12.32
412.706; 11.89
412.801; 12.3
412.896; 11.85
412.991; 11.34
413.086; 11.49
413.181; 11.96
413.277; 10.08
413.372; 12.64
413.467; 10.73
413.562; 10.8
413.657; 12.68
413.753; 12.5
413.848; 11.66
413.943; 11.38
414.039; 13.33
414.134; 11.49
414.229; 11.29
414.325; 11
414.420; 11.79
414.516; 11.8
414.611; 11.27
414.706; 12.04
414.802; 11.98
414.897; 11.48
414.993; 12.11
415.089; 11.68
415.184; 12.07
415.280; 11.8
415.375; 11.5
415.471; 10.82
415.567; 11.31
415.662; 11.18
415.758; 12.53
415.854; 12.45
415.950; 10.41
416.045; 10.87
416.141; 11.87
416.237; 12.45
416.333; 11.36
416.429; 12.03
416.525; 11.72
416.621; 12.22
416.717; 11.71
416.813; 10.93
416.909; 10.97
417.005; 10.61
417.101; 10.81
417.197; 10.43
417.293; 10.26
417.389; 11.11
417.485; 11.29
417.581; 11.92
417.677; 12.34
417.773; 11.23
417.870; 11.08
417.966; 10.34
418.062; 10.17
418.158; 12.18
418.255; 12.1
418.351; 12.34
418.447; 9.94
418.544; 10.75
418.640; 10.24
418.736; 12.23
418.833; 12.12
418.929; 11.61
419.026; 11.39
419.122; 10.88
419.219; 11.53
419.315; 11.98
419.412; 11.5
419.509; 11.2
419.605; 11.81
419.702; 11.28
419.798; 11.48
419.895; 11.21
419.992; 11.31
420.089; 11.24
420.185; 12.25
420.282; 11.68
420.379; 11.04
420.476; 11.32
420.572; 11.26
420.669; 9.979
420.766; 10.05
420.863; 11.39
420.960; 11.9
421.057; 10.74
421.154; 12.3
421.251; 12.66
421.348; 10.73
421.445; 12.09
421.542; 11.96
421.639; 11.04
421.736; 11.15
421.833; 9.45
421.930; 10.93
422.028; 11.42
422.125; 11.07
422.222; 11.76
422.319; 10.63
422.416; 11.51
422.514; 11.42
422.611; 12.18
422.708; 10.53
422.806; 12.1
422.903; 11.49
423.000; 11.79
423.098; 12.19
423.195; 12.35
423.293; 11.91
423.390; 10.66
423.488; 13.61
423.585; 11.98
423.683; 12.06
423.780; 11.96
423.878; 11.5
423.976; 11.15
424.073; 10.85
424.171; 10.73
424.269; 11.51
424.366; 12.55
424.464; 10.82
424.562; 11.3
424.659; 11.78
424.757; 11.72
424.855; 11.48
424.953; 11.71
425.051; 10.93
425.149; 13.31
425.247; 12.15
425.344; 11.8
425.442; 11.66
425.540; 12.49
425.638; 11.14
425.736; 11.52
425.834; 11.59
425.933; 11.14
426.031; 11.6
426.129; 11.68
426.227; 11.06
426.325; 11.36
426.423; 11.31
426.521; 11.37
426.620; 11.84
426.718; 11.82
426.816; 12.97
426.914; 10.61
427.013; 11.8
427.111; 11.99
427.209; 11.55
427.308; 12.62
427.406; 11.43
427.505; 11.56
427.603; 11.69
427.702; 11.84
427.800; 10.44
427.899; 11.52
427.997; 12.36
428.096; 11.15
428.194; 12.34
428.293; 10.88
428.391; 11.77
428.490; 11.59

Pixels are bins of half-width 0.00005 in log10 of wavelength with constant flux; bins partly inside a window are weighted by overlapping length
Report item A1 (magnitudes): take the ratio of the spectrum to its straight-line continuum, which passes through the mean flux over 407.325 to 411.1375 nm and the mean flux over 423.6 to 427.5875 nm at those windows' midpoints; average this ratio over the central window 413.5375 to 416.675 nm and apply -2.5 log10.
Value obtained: 0.02 mag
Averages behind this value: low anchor 12.1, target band 11.7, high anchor 11.6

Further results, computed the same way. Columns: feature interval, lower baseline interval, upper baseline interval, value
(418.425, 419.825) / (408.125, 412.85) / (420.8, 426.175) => 0.04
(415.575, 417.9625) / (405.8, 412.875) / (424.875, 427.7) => 0.05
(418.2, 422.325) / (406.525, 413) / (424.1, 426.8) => 0.04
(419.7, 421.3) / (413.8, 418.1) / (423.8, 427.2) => 0.02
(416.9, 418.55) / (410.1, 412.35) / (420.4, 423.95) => 0.06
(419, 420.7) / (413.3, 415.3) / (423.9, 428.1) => 0.03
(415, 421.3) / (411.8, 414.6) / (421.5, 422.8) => 0.01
